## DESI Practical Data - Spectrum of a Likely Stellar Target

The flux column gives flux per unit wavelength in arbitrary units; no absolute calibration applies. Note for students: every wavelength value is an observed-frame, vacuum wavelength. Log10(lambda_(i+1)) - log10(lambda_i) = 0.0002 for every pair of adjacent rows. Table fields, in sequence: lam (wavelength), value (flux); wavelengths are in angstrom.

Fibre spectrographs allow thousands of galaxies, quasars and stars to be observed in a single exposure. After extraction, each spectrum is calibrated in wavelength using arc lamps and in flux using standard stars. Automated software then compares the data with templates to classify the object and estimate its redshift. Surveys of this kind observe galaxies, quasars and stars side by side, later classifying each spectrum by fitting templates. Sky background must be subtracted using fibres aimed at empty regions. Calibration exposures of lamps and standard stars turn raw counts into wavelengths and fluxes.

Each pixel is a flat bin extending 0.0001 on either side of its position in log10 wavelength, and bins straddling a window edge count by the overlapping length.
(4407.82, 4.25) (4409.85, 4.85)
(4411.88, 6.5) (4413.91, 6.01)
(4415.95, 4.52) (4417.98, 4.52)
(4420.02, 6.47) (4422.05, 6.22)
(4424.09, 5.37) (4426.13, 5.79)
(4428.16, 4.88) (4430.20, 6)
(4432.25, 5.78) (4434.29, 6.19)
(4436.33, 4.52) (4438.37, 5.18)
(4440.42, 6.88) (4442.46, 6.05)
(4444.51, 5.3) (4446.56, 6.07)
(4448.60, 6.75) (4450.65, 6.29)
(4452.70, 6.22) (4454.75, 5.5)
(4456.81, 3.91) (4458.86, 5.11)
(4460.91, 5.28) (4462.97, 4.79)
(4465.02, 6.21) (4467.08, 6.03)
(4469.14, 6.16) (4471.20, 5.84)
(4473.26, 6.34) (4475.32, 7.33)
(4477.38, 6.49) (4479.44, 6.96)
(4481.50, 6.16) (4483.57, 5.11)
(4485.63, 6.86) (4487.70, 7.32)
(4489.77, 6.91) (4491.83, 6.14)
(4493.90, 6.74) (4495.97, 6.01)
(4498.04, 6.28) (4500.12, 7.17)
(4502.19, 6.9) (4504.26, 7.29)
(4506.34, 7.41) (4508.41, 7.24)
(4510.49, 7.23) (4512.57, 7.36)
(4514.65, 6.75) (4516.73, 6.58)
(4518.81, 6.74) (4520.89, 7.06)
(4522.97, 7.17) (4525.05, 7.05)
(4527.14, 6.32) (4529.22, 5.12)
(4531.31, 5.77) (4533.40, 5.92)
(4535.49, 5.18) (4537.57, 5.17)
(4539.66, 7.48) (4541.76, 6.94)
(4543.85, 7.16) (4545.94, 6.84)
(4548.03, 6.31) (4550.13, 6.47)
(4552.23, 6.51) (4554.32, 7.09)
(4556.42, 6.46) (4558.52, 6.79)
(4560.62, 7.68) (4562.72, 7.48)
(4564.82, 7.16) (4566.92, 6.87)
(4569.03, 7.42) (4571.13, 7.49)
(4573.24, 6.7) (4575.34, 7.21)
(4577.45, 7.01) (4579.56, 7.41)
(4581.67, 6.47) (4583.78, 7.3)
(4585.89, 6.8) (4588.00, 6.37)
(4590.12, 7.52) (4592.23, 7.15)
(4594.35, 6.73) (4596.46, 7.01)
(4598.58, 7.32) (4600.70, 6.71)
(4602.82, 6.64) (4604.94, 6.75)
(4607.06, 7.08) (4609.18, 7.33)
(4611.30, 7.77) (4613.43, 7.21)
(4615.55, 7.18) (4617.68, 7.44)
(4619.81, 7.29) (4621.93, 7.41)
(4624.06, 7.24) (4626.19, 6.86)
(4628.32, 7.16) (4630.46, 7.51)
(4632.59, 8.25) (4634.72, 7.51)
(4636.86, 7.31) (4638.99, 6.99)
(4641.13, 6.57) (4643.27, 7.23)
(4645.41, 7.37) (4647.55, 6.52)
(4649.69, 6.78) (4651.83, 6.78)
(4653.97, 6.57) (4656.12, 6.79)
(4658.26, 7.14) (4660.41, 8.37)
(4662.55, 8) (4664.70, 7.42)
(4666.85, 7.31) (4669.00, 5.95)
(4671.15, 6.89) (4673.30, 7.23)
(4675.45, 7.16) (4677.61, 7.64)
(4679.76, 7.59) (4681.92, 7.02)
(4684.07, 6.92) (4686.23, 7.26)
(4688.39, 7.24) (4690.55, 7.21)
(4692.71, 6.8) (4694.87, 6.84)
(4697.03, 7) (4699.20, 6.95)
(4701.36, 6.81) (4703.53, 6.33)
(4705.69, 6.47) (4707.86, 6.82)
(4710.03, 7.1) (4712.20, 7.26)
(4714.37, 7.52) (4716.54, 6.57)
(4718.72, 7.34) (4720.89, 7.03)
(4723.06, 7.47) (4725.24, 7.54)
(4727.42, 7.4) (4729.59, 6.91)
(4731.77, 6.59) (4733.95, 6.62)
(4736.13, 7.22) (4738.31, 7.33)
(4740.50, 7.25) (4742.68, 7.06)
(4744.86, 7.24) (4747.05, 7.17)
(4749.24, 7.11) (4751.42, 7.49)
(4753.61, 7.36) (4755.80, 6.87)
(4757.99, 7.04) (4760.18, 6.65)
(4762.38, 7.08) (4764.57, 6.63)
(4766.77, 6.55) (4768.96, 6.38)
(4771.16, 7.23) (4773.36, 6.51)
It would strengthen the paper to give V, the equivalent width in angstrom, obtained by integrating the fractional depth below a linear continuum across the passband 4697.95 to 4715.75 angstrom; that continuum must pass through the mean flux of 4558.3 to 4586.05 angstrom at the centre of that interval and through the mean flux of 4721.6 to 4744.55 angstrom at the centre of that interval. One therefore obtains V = 0.60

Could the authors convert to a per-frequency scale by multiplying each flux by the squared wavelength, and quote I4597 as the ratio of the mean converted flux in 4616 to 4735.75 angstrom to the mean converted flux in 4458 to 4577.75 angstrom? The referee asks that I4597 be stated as 1.15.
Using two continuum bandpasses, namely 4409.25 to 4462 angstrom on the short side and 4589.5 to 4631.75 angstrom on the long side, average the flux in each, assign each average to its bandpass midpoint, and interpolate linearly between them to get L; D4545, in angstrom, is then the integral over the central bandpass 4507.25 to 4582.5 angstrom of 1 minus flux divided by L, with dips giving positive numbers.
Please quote -2.08 angstrom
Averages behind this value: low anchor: 5.63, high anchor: 7.17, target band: 6.77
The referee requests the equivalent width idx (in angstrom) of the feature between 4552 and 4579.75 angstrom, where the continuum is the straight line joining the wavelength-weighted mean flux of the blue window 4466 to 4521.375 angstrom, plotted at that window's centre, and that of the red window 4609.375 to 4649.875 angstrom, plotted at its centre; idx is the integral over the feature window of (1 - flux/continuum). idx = -0.5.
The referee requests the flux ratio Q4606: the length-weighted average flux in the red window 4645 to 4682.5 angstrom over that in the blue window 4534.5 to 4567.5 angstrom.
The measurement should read 1.06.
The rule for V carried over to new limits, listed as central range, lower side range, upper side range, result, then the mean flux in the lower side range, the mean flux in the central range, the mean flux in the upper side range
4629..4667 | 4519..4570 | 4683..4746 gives -1.98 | 6.64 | 7.24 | 7.04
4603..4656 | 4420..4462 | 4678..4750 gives -4.15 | 5.68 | 7.15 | 7.07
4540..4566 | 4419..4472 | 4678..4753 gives -2.74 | 5.72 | 6.92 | 7.08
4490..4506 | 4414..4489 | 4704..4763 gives -1.69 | 5.85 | 6.69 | 7.09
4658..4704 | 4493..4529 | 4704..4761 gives -0.75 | 6.86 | 7.15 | 7.09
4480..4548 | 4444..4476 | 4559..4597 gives -2.26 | 5.81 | 6.6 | 7.1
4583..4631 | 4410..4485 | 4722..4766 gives -4.59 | 5.79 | 7.12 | 7.1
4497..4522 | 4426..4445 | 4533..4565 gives -2.71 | 5.66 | 7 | 6.67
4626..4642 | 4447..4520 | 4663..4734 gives -1.05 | 6.38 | 7.3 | 7.05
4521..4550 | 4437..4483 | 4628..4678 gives 0.22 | 5.93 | 6.37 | 7.18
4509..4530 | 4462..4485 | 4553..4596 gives -0.68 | 6.15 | 6.77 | 7.05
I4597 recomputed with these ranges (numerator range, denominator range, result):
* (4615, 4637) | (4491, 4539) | 1.18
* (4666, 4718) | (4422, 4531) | 1.23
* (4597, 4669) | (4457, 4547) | 1.18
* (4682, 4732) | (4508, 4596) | 1.10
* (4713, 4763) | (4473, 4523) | 1.17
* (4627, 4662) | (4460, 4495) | 1.23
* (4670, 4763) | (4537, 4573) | 1.10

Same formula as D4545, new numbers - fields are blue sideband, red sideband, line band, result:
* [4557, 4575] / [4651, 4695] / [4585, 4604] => 0.7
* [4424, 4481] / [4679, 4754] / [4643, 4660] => -0.4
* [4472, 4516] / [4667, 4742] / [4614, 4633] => -1.1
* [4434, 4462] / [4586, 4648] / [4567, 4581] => -0.8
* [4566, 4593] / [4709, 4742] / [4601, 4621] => -0.3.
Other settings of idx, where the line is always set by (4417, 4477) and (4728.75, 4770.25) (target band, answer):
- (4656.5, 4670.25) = -1.45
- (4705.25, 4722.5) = -0.54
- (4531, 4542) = 0.16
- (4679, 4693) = -0.91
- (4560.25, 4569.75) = -1.61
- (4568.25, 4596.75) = -3.30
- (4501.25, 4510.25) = -1.82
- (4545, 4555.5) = -0.78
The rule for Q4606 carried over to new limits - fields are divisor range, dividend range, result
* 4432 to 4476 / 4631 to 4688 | 1.24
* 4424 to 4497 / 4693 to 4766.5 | 1.18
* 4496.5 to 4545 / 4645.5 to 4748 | 1.06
